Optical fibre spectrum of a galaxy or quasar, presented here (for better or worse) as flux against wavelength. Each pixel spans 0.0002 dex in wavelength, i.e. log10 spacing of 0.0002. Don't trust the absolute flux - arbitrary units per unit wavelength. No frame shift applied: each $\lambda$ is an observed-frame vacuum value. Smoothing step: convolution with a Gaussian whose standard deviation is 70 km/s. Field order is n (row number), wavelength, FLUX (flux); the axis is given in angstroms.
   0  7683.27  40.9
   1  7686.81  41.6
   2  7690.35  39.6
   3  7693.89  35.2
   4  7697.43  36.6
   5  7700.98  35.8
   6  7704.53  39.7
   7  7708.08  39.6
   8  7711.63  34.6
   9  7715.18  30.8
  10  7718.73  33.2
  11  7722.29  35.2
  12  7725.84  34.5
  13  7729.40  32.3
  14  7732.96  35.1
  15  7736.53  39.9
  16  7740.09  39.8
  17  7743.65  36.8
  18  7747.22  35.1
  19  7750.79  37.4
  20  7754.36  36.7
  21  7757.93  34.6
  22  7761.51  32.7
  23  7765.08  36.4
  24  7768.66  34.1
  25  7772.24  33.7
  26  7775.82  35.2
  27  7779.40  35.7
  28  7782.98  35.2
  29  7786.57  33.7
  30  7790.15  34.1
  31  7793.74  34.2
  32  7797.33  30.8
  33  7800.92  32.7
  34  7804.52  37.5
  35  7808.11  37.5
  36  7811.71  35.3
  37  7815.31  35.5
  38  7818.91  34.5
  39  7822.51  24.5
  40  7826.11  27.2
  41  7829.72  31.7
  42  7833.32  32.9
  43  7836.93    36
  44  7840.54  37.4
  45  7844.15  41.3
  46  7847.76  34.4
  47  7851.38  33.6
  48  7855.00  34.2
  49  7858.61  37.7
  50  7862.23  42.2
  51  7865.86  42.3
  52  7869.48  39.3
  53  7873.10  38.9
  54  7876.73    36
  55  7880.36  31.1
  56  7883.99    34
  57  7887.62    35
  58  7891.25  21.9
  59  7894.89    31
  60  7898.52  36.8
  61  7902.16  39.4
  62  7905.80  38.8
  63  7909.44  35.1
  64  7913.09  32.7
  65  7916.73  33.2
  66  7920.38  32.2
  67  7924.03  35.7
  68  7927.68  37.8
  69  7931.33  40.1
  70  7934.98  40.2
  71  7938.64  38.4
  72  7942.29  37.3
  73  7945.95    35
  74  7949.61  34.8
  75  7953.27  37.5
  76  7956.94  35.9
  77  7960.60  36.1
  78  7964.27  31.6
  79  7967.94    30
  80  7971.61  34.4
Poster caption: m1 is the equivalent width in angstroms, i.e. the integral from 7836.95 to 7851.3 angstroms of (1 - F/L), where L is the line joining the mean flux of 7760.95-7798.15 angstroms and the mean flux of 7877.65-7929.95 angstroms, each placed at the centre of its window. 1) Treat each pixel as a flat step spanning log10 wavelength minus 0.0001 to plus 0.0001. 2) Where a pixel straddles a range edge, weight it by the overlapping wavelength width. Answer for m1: -1.2 angstroms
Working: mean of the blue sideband 34.3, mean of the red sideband 34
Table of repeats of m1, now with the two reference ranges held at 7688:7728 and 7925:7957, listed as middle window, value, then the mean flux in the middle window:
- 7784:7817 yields 1.76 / 34.6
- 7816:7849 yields 3.04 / 33.4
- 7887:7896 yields 2.12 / 28.4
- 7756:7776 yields 1.06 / 34.4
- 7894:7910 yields 0.26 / 36.6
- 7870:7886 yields 0.74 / 35.3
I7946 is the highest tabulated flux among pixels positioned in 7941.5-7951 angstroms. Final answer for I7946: 37.3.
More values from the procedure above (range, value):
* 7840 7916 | 42.3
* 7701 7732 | 39.7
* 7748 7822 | 37.5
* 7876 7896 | 36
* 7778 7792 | 35.7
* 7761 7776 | 36.4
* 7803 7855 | 41.3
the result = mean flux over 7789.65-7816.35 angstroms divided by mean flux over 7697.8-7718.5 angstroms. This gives 1.0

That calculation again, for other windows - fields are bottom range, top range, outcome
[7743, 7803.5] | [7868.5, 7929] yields 1.00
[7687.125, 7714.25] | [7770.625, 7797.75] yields 0.92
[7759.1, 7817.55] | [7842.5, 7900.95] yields 1.03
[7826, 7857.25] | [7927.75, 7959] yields 1.08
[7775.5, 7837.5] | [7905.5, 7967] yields 1.07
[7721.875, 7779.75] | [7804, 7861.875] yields 0.97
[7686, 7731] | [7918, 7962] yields 1.02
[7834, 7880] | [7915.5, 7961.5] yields 0.98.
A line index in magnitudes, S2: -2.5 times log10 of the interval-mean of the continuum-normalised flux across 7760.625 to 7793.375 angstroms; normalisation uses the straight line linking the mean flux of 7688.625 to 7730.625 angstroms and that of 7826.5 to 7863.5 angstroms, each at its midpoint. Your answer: 0.034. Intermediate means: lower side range 35.6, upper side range 35.7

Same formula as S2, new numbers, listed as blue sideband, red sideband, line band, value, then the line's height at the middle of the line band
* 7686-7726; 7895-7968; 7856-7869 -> -0.12 mag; 36.1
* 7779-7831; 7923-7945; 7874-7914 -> 0.08 mag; 36.7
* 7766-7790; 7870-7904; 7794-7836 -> 0.05 mag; 34.4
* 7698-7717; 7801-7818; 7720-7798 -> 0.03 mag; 36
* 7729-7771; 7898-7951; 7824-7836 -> 0.17 mag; 36.2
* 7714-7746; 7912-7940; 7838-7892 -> -0.01 mag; 36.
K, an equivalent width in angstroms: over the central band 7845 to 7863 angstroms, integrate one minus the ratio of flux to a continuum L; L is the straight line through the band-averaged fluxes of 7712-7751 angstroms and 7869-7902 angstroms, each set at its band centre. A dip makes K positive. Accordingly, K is -1.2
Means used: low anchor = 35.4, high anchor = 33.8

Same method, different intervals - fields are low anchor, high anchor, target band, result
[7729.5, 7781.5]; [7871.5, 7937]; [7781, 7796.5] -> 0.7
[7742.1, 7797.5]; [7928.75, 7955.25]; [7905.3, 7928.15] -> 1.5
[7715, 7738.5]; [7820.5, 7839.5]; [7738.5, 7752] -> -1.3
